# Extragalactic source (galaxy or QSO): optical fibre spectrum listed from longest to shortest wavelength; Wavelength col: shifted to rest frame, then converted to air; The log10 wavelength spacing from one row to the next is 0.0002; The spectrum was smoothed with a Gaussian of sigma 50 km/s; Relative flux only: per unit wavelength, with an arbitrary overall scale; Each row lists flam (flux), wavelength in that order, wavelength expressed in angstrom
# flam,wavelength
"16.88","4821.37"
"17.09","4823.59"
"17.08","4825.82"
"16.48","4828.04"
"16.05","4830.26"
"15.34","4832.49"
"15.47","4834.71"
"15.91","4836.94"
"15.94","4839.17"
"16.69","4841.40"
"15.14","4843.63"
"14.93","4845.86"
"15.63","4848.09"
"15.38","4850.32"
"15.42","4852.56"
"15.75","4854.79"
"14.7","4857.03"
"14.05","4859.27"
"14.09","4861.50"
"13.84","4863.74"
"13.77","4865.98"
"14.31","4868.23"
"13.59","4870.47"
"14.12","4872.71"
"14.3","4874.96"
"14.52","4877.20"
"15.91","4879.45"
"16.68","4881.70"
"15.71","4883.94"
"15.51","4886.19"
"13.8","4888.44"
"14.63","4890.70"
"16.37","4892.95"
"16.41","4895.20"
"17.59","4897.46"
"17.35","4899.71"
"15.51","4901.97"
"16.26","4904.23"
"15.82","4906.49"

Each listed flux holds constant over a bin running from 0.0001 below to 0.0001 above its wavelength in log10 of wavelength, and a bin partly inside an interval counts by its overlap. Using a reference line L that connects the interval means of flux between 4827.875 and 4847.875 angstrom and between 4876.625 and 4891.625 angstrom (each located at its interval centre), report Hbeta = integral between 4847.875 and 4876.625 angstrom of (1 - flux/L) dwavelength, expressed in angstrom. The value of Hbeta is 1.9 angstrom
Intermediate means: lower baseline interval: 15.7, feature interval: 14.5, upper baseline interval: 15.3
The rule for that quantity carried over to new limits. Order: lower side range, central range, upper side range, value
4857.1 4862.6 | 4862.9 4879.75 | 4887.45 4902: 0.7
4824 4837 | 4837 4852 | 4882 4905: 0.4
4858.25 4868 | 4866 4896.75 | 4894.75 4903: 0.7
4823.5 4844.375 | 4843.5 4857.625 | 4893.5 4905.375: 0.8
